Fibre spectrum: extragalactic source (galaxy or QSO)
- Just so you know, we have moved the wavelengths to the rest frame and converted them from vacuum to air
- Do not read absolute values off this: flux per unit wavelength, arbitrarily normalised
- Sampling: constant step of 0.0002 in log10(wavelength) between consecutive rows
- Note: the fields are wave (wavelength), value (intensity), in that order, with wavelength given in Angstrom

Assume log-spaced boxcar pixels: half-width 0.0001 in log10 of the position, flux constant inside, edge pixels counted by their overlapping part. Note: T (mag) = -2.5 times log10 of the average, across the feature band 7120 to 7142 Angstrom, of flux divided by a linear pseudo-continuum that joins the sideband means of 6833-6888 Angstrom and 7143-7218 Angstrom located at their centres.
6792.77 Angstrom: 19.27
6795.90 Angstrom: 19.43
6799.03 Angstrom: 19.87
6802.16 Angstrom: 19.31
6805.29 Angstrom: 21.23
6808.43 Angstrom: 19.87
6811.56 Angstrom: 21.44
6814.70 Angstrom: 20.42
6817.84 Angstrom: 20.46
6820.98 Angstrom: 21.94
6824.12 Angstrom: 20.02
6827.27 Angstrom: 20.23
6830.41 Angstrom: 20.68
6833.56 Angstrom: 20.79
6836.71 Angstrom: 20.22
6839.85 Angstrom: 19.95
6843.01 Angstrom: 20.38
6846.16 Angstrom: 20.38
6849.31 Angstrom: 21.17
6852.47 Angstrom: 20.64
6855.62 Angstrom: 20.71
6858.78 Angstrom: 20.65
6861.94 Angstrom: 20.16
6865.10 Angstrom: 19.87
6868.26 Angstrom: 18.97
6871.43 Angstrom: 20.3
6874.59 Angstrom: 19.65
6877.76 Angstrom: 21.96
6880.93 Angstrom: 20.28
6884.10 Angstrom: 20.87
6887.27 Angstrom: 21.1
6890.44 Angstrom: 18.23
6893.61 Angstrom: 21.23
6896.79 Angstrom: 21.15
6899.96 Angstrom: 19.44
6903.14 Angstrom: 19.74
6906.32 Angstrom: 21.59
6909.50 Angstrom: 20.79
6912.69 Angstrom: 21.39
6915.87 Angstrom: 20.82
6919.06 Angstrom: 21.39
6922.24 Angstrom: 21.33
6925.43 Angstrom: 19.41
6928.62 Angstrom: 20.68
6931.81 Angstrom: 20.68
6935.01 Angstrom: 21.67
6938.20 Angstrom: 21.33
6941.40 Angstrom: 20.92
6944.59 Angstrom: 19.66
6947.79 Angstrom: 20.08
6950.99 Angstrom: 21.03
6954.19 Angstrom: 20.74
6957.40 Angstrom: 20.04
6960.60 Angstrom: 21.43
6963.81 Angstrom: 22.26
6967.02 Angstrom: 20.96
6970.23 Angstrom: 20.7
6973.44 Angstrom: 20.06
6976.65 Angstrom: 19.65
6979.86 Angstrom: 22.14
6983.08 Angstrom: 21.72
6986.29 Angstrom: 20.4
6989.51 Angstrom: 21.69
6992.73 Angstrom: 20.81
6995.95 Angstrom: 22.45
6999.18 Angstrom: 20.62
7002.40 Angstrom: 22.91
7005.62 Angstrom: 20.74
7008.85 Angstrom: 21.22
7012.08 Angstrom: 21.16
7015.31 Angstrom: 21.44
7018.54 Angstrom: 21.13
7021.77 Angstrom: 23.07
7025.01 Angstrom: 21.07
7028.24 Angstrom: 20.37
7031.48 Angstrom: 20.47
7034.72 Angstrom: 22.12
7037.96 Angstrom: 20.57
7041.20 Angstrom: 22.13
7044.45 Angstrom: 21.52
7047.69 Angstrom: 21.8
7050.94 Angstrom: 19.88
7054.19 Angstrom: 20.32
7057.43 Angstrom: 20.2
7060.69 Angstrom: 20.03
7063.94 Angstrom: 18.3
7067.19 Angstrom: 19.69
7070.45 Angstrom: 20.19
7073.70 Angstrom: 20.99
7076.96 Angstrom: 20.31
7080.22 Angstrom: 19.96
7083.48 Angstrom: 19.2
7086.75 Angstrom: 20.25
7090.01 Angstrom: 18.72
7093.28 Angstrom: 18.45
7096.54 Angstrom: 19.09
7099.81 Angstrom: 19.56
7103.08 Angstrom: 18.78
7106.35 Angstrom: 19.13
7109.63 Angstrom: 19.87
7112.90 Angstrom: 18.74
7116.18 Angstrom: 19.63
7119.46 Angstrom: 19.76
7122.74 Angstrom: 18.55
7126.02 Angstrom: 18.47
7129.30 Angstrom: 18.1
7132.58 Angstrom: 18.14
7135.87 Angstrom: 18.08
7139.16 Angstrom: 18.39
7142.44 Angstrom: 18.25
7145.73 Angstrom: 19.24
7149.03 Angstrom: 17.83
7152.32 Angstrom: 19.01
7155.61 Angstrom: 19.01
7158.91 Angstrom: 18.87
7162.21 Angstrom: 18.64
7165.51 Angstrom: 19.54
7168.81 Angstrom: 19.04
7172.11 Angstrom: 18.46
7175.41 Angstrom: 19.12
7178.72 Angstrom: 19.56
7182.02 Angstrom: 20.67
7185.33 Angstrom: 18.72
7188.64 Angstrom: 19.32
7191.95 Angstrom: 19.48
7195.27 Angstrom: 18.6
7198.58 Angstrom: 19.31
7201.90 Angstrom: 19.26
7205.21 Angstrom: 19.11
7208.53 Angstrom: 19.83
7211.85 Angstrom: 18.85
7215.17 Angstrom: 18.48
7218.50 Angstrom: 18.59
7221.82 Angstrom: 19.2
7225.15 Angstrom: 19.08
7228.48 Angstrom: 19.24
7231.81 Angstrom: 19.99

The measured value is 0.05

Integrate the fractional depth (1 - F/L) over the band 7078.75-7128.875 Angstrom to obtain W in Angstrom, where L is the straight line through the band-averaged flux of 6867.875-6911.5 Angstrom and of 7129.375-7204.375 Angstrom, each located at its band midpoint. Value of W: 0.2 Angstrom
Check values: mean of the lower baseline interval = 20.4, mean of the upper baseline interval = 18.9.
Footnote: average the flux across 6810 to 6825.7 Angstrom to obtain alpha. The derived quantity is 20.8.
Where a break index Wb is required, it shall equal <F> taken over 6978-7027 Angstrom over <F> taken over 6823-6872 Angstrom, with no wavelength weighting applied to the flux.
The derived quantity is 1.1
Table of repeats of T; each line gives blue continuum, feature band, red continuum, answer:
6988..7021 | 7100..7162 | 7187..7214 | 0.07 mag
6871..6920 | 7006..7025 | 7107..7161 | -0.10 mag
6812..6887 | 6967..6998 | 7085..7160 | -0.07 mag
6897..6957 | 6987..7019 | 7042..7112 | -0.06 mag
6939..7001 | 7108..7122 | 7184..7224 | 0.02 mag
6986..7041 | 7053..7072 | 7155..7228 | 0.05 mag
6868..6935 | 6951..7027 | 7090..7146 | -0.07 mag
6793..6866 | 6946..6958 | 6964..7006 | 0.03 mag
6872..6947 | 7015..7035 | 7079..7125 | -0.08 mag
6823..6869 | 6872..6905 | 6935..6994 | 0.01 mag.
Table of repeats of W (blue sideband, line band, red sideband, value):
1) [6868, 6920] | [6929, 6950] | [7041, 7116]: -0.4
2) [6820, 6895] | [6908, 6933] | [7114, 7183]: -0.9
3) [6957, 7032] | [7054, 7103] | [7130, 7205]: 1.1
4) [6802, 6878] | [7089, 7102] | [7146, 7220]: 0.3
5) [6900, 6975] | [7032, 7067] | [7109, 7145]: -1.9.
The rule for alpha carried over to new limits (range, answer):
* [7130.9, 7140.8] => 18.2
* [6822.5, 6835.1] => 20.4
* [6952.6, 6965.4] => 21.1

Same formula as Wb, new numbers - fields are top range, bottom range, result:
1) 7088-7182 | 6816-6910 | 0.92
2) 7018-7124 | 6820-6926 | 0.98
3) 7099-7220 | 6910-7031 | 0.90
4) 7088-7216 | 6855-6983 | 0.92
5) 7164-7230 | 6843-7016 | 0.92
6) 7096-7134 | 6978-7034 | 0.89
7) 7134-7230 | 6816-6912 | 0.93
